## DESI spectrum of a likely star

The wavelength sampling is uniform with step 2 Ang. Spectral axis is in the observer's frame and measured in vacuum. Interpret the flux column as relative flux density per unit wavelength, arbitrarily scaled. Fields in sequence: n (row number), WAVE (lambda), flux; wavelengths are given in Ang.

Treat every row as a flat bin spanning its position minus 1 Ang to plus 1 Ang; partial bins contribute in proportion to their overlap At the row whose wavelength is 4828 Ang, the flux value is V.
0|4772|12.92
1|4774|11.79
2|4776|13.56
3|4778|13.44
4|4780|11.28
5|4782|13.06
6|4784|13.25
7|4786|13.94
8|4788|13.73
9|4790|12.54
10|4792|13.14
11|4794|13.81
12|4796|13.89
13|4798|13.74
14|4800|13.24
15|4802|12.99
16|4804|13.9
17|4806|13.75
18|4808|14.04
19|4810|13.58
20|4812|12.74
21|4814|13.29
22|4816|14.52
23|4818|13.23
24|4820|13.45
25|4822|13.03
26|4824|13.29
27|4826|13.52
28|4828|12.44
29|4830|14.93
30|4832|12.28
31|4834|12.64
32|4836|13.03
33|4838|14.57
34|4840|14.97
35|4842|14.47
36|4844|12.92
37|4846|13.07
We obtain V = 12.44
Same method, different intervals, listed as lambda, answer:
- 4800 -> 13.24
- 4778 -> 13.44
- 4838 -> 14.57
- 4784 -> 13.25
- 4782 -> 13.06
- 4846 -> 13.07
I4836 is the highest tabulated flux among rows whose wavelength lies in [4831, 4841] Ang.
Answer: 14.97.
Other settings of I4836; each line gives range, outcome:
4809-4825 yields 14.52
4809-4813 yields 13.58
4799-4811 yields 14.04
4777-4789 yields 13.94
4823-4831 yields 14.93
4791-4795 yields 13.81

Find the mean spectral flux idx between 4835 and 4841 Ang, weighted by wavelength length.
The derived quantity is 14.2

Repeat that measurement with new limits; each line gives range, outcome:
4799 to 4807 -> 13.5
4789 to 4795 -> 13.2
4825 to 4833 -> 13.3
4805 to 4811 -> 13.8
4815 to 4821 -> 13.7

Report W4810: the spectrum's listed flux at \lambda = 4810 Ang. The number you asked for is 13.58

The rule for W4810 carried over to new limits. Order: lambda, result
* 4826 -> 13.52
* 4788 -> 13.73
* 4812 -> 12.74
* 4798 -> 13.74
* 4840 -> 14.97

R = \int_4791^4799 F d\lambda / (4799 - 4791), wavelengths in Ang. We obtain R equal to 13.6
